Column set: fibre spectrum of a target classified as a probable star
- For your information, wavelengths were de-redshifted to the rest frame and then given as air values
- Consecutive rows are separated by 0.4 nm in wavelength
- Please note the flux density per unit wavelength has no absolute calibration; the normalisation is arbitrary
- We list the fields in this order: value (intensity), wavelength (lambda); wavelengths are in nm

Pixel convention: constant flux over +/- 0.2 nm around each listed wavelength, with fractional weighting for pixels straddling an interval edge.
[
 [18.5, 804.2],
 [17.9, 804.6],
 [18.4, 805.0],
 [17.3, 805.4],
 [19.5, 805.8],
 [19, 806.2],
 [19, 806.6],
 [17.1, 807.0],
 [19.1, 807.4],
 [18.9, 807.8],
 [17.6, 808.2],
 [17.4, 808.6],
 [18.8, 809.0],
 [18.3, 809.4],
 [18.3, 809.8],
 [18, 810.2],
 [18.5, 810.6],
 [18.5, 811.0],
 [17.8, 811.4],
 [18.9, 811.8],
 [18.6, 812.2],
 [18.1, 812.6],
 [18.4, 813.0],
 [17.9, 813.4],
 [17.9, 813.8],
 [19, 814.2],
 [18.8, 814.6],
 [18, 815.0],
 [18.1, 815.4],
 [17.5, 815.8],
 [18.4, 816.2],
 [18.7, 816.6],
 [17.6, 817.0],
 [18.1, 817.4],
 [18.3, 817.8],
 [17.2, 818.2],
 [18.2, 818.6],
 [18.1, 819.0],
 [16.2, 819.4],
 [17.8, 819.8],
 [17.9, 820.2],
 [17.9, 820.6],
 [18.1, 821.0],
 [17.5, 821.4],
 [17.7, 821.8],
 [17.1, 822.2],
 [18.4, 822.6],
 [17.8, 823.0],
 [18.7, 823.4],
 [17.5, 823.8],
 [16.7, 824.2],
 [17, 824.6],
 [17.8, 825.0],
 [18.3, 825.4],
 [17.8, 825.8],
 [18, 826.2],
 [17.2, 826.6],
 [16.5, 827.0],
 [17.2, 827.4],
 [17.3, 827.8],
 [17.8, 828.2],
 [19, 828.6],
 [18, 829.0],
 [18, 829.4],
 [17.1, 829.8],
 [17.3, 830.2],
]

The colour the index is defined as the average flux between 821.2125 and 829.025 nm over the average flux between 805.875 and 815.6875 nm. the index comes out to 0.96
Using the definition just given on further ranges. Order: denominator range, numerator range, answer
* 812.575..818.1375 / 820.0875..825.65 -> 0.98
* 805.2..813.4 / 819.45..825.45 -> 0.96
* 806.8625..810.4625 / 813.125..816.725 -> 1.00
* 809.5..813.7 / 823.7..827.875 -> 0.95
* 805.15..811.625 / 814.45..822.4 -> 0.97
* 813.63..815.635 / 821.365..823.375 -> 0.97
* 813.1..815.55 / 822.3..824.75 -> 0.97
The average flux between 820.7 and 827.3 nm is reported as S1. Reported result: 17.6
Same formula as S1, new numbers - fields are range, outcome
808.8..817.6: 18.3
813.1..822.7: 17.9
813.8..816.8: 18.3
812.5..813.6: 18.1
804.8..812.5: 18.4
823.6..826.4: 17.6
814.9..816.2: 17.9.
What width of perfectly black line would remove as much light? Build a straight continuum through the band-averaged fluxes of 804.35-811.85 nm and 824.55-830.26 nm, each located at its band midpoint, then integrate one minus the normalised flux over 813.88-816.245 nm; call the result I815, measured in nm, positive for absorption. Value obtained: -0.03 nm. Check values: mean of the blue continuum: 18.3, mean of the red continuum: 17.6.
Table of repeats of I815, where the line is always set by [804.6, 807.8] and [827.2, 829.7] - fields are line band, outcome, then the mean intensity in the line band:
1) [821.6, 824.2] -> 0.03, 17.8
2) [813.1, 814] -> 0.02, 18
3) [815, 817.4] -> 0.02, 18.1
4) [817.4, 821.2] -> 0.07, 17.8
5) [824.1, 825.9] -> 0.04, 17.6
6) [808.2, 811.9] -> 0.03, 18.2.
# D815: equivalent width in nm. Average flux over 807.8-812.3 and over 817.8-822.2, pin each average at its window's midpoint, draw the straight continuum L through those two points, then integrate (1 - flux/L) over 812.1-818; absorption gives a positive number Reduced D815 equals -0.08 nm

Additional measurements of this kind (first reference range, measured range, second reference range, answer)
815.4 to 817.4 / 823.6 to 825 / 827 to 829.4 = 0.05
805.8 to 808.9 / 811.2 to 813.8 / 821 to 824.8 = -0.02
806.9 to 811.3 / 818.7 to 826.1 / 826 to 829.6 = 0.06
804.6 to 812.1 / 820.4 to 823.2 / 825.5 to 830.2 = 0.01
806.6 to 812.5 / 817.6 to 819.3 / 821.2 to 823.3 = 0.01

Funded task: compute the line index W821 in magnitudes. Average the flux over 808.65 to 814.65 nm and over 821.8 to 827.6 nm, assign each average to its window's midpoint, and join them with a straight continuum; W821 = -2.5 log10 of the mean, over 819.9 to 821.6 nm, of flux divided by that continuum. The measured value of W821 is 0.00 mag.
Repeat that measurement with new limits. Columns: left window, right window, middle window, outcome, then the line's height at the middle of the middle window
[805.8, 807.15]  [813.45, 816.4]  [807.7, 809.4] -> 0.02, 18.5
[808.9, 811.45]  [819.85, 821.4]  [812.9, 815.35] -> -0.01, 18.2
